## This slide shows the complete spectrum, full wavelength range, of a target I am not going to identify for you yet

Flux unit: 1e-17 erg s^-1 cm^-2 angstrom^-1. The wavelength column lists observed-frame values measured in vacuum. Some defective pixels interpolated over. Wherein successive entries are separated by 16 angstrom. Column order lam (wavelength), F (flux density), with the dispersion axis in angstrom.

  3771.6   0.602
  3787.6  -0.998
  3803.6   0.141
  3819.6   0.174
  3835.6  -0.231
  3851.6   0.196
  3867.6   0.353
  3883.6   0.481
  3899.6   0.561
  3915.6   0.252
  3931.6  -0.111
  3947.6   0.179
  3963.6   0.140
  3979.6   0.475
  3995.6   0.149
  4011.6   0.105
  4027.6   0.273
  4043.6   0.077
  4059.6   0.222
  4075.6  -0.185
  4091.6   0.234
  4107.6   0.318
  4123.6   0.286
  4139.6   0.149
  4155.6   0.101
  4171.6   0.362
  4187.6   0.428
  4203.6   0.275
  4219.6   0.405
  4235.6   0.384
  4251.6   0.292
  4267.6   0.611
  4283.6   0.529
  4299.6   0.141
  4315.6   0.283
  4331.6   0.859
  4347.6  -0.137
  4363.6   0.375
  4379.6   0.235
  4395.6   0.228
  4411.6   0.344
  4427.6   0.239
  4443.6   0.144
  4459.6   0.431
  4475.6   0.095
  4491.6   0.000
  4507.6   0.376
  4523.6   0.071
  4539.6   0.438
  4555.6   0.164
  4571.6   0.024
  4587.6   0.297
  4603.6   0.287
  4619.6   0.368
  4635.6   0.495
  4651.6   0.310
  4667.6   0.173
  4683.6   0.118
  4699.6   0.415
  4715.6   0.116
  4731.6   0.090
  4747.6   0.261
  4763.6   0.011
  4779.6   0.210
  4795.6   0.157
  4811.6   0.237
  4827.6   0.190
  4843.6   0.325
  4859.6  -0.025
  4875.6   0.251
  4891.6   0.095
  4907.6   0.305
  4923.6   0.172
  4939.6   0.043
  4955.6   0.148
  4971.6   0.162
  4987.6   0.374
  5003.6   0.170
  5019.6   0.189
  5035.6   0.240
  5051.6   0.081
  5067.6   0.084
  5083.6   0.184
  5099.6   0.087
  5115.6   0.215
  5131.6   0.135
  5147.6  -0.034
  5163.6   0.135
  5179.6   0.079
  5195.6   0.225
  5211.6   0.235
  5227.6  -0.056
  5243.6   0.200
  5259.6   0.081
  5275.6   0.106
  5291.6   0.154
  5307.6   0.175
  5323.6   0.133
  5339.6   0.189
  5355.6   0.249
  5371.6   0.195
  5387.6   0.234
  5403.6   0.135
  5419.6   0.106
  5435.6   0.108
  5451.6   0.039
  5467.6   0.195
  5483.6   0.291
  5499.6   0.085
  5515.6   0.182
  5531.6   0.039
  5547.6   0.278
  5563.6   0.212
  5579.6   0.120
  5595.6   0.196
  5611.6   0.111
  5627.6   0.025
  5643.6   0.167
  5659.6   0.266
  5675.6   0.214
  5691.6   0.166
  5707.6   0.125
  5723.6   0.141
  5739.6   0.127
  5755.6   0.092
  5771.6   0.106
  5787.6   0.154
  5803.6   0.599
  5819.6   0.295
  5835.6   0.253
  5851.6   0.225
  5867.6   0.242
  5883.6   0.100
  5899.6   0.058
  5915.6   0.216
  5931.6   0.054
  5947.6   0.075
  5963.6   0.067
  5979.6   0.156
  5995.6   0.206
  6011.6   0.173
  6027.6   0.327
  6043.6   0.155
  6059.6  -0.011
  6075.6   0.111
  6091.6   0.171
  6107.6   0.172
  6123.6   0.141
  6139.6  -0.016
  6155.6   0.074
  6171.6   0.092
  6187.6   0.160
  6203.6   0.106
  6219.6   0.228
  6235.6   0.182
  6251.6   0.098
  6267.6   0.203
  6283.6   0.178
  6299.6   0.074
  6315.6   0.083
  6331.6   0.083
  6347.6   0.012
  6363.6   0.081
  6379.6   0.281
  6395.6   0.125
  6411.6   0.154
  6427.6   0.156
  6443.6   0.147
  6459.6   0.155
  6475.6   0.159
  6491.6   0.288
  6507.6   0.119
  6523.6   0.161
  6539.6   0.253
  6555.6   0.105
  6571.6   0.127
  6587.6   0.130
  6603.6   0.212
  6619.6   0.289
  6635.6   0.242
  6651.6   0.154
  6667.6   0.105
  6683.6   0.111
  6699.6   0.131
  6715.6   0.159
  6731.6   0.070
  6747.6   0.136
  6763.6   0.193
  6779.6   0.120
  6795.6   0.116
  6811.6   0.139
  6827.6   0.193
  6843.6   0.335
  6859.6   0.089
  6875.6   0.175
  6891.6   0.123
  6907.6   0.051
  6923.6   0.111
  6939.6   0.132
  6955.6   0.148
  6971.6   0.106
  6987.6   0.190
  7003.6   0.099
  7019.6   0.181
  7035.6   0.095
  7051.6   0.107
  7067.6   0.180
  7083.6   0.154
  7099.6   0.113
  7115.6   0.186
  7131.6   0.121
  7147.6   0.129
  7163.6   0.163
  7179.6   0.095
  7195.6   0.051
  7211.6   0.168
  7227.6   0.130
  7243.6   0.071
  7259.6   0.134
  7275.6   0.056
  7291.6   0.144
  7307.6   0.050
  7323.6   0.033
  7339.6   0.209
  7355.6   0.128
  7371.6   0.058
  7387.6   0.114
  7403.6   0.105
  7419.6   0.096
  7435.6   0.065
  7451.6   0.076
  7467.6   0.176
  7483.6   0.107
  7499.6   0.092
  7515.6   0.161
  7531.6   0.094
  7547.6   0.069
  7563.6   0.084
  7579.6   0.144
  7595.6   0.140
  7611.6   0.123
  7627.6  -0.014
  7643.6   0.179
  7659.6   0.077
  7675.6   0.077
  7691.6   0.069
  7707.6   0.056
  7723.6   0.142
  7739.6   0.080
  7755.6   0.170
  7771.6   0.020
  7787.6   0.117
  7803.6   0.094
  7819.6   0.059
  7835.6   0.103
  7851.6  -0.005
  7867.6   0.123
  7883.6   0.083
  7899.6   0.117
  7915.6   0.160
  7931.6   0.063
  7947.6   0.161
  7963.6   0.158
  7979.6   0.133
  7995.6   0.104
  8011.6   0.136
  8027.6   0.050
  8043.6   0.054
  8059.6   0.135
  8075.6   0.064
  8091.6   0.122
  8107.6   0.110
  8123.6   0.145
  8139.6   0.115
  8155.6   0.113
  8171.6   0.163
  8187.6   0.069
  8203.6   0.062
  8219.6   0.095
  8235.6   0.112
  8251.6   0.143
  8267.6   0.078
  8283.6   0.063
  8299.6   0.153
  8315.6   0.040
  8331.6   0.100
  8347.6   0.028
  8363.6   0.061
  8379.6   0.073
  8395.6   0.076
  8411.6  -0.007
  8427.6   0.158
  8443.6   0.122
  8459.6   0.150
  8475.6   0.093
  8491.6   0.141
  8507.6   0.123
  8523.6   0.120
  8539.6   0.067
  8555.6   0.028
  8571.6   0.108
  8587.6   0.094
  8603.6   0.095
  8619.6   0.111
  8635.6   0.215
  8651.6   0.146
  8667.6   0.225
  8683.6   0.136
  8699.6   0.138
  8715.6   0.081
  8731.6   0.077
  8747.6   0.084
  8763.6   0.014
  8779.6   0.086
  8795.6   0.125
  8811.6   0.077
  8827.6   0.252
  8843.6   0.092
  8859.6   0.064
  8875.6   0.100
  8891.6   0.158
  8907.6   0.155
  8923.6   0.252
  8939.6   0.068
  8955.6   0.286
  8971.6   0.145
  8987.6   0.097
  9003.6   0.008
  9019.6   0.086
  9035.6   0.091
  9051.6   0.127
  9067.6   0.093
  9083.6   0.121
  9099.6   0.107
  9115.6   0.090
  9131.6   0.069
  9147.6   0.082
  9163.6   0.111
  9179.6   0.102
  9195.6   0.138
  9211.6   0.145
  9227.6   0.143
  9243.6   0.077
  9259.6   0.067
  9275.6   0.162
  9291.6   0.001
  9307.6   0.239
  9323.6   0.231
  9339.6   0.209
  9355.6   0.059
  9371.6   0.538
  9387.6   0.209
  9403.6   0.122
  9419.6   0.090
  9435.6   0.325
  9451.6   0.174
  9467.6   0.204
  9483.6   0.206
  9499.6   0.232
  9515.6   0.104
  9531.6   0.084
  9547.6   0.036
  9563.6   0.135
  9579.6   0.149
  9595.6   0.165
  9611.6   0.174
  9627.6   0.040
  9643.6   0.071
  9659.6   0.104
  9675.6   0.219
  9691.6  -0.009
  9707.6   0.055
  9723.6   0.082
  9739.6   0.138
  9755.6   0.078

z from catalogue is 0.37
